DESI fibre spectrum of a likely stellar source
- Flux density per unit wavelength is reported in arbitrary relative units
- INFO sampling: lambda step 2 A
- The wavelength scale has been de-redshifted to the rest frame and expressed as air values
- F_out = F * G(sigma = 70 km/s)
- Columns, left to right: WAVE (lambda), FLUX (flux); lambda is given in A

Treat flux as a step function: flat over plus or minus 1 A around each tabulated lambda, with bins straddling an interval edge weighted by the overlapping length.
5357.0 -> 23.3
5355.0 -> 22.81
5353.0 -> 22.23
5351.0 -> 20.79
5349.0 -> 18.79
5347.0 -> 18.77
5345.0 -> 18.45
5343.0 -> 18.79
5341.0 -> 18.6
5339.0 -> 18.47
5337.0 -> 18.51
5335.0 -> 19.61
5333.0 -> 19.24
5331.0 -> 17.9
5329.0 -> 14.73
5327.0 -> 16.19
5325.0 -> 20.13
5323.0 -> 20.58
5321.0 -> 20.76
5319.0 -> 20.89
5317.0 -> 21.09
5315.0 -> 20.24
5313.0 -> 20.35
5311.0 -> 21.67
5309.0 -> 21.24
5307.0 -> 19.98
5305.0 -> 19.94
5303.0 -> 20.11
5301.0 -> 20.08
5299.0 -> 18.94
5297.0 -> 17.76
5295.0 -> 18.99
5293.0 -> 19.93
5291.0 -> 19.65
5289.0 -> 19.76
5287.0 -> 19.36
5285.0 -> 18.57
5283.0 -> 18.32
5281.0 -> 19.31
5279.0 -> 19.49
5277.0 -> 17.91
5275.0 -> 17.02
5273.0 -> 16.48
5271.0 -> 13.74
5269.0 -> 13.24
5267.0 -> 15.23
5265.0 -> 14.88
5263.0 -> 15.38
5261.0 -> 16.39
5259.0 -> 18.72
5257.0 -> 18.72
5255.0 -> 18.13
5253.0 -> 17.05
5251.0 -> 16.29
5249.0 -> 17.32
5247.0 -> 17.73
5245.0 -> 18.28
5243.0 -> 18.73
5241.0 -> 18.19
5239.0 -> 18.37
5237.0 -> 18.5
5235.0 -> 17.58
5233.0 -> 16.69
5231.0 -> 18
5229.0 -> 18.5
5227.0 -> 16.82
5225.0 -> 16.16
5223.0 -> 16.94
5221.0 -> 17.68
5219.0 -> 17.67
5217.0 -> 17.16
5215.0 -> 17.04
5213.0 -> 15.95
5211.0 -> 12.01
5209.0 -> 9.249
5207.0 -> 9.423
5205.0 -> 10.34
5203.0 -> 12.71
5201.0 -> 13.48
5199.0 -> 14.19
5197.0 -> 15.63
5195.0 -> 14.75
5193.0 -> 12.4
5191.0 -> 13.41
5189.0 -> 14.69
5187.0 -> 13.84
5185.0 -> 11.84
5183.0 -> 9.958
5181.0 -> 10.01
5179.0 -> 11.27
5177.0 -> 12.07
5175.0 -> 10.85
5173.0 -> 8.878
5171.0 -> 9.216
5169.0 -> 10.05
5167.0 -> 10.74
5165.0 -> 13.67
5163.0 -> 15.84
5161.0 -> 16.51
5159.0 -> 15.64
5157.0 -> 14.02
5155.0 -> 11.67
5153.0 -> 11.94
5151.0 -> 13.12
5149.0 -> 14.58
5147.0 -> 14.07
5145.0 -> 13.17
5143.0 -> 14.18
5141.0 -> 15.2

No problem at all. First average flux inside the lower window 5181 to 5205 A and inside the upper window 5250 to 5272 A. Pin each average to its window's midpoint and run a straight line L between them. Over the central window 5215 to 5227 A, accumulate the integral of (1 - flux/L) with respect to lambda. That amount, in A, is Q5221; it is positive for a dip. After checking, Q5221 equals -2.3 A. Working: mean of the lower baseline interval 13.1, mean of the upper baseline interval 16.2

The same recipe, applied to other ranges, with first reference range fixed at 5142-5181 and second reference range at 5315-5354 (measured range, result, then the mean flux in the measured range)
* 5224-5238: -2.0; 17.5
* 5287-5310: -2.3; 19.7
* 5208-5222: -0.5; 15.3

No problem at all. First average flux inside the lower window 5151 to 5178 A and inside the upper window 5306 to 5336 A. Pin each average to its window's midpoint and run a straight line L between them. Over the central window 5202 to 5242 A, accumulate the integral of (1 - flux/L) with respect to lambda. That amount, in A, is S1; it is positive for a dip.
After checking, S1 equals -1.62 A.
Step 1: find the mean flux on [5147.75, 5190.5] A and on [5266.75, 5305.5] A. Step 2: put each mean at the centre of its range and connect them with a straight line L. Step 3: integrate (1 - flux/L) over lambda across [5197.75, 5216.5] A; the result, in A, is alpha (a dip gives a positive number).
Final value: 1.9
